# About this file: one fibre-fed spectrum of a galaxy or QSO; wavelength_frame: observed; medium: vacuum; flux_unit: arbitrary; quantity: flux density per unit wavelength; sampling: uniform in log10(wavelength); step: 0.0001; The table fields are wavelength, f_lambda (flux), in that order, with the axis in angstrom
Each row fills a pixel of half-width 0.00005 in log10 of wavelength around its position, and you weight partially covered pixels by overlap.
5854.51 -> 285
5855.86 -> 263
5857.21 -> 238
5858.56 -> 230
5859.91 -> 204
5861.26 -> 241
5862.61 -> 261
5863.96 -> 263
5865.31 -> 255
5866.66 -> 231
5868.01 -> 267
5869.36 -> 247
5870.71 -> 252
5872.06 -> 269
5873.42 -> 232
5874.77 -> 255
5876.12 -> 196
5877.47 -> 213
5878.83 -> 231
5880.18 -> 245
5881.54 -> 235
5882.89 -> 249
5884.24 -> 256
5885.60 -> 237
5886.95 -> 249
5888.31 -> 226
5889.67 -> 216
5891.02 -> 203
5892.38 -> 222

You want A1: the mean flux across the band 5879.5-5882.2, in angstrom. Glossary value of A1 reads 240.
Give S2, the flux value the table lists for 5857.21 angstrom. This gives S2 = 238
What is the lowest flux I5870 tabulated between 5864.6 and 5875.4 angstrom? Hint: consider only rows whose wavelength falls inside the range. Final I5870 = 231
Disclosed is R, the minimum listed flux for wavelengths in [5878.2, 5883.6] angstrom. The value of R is 231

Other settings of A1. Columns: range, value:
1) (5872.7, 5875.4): 243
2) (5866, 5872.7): 253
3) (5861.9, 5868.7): 255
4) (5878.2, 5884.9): 244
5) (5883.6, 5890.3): 237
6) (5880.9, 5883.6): 243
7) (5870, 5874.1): 251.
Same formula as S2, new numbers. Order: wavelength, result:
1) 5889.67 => 216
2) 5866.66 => 231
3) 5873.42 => 232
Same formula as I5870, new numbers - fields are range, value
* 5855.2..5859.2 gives 230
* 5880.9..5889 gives 226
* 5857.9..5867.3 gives 204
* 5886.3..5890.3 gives 216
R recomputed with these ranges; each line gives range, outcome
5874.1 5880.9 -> 196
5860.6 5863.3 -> 241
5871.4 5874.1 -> 232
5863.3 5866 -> 255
